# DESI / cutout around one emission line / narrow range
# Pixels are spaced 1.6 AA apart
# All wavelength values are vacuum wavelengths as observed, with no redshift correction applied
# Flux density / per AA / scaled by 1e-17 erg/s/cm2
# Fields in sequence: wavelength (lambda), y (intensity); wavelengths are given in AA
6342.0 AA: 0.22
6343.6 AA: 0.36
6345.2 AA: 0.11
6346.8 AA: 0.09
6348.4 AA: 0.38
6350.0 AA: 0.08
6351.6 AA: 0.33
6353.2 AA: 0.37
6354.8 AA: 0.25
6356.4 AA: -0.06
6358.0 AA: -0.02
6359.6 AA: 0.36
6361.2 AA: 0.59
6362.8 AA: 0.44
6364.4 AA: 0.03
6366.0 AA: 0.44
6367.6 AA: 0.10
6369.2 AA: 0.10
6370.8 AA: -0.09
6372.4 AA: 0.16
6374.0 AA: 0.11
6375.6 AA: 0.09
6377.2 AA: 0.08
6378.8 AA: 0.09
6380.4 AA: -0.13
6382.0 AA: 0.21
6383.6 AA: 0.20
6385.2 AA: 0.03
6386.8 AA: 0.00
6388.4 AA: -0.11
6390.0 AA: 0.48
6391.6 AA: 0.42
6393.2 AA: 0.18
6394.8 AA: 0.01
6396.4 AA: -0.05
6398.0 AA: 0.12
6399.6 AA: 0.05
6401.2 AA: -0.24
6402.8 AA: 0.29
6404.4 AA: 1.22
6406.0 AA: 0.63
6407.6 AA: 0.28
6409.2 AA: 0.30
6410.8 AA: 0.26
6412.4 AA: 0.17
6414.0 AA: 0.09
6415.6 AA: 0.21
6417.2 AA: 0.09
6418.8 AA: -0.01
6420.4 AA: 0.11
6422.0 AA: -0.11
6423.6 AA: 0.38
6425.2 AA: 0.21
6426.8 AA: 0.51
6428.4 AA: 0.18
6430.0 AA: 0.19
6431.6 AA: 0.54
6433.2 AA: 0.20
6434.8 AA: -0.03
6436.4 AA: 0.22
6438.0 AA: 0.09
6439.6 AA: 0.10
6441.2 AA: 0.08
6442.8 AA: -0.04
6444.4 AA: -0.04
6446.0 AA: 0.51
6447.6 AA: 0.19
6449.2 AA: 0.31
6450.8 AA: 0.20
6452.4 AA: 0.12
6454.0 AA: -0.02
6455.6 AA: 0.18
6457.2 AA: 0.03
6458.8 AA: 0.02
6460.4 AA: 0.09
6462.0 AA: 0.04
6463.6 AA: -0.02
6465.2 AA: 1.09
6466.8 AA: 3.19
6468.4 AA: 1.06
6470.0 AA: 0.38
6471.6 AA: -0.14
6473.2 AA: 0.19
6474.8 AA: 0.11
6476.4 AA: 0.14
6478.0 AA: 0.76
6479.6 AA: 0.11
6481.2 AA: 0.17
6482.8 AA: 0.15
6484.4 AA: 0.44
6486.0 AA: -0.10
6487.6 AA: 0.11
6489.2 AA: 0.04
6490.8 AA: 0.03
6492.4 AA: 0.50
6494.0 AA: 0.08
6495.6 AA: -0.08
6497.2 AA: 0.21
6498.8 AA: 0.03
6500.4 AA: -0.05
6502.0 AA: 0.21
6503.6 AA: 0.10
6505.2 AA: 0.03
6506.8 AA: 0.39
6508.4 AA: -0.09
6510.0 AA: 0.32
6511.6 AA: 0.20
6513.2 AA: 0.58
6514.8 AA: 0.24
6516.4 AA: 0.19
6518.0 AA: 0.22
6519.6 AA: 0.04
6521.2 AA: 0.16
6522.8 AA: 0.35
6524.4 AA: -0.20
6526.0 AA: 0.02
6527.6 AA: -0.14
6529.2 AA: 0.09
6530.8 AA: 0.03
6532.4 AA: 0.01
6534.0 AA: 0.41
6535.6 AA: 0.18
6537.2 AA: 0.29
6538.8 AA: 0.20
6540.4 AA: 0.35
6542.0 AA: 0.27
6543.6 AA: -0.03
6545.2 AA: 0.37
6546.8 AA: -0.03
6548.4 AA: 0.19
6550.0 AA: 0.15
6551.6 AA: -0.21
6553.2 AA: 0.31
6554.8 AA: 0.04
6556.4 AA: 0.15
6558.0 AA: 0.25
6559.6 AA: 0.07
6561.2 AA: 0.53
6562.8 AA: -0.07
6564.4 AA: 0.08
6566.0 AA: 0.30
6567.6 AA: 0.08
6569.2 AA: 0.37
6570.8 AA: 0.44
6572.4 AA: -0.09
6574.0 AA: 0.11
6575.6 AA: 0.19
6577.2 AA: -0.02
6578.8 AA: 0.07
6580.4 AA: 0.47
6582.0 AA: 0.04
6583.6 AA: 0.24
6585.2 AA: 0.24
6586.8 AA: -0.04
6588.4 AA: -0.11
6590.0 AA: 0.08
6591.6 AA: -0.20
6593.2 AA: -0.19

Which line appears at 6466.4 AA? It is [O III]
